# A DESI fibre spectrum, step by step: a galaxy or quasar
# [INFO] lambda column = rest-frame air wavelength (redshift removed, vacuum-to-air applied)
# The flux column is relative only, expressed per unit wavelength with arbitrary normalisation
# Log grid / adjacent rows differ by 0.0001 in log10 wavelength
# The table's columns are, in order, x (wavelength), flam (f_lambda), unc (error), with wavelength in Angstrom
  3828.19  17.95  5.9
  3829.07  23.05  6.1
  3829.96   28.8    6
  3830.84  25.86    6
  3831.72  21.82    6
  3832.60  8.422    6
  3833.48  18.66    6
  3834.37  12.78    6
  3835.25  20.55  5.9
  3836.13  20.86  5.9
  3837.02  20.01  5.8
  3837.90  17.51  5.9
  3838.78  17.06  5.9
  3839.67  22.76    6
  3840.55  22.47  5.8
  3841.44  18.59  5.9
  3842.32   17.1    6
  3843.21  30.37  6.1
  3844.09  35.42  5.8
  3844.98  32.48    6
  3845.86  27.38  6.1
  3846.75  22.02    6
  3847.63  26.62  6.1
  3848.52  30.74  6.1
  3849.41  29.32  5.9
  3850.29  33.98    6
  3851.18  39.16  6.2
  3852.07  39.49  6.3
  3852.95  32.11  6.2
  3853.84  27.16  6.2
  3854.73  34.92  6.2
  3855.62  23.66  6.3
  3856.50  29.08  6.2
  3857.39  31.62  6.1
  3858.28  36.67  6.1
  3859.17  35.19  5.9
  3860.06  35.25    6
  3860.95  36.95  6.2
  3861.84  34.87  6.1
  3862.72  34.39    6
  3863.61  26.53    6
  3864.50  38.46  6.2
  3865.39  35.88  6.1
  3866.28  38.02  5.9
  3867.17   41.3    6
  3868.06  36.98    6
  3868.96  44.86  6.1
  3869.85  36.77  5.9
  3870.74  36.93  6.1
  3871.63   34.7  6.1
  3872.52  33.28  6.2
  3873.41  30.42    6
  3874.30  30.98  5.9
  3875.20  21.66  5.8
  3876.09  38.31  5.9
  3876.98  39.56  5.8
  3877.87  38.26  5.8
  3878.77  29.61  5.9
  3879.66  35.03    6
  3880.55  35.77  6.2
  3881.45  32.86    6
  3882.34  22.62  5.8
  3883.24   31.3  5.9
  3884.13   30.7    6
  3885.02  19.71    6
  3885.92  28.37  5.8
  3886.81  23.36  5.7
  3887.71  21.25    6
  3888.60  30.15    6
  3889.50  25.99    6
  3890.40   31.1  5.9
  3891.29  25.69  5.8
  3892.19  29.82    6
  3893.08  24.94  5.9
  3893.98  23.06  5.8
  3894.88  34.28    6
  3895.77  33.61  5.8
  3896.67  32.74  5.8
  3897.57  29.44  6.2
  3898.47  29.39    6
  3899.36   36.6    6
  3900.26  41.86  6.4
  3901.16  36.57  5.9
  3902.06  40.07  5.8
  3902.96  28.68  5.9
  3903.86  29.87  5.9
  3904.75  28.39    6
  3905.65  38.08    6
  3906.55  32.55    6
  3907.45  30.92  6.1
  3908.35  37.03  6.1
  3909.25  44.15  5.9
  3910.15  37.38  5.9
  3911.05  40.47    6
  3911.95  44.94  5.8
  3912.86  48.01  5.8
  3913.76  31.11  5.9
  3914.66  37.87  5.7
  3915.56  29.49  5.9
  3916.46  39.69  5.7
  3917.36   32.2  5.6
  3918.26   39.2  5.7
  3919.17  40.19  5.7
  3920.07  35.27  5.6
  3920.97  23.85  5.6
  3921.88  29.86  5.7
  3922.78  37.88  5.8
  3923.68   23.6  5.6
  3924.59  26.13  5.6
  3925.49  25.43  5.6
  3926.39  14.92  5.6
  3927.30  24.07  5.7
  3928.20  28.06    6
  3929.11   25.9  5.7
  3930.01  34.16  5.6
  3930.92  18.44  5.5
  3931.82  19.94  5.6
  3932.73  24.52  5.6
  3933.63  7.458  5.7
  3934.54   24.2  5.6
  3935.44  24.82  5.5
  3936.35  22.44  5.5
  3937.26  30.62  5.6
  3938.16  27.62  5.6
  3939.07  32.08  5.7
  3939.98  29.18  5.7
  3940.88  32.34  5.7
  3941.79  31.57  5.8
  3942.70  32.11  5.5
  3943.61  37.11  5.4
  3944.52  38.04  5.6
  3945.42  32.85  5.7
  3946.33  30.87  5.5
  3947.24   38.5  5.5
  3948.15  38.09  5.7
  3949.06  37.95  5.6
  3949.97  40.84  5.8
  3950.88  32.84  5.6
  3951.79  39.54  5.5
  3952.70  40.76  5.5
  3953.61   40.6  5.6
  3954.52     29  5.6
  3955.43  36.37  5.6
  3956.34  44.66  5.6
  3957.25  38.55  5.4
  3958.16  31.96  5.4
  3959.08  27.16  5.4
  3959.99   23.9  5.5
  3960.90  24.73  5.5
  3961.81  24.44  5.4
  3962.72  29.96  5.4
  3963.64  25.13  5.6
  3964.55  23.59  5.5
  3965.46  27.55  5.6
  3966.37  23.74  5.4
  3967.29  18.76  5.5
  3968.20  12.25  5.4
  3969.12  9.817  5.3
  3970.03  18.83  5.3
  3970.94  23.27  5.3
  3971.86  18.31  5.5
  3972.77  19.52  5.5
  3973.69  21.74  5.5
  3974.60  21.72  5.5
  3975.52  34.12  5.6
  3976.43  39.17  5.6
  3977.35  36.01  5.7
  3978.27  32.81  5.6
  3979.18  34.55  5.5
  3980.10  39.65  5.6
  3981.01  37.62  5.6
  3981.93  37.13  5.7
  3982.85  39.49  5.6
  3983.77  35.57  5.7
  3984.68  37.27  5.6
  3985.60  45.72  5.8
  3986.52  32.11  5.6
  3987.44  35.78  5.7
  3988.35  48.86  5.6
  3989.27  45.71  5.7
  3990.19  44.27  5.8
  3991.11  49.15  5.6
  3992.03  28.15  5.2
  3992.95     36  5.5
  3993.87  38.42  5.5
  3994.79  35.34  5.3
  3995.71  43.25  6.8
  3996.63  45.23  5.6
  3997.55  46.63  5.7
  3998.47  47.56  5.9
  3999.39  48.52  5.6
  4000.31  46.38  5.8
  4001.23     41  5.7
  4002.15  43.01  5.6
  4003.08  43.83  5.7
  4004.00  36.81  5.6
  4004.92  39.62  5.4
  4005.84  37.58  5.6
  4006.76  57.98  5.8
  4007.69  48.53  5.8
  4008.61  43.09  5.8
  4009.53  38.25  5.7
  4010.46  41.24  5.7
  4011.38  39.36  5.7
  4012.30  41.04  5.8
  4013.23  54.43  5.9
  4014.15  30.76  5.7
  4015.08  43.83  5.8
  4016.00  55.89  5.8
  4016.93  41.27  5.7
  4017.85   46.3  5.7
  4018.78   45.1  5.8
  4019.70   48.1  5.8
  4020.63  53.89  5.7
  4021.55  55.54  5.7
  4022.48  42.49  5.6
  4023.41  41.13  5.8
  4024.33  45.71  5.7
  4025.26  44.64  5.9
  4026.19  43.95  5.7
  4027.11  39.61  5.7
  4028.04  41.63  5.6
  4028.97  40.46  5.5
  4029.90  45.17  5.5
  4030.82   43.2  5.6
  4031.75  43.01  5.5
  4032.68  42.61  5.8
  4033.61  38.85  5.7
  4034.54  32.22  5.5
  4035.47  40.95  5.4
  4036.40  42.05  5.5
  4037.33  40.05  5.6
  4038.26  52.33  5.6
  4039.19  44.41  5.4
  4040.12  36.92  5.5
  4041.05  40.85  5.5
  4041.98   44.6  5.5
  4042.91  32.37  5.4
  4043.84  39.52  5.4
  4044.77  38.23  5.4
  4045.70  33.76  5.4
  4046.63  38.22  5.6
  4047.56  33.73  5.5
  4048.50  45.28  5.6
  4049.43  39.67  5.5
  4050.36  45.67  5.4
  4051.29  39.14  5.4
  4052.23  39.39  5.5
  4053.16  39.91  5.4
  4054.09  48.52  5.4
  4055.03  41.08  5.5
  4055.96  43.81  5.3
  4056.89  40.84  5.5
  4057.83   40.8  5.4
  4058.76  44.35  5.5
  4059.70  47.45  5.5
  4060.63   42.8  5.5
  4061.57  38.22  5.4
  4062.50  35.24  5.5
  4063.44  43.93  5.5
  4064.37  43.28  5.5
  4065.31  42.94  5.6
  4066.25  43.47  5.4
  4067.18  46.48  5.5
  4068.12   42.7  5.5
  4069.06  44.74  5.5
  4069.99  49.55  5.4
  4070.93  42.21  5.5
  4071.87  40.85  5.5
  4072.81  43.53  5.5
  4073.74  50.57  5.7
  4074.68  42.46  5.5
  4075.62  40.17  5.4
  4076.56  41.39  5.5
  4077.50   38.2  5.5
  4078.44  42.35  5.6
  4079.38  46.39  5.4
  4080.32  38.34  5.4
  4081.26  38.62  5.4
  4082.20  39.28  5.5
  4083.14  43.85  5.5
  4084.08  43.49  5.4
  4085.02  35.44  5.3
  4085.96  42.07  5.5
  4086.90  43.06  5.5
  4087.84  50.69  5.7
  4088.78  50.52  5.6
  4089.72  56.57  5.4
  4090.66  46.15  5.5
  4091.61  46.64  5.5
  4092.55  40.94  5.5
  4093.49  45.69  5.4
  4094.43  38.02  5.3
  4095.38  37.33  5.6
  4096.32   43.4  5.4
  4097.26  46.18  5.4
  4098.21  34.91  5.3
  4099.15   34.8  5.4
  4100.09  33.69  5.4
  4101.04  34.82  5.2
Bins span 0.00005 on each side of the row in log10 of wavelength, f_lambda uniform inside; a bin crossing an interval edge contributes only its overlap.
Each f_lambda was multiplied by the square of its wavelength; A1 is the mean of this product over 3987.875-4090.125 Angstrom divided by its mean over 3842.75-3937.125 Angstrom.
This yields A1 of 1.46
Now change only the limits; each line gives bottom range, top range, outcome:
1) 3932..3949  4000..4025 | 1.55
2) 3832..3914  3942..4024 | 1.26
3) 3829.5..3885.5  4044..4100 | 1.58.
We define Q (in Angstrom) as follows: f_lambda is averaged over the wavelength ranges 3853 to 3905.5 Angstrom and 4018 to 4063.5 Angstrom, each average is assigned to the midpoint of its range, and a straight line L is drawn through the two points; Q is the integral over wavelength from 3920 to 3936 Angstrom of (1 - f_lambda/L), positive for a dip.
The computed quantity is 4.8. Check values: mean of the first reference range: 32.2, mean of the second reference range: 42.1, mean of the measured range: 24.7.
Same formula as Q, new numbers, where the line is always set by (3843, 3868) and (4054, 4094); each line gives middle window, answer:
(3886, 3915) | 1.74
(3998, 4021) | -2.38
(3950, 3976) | 7.21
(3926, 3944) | 5.23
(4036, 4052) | 0.61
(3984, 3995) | -0.11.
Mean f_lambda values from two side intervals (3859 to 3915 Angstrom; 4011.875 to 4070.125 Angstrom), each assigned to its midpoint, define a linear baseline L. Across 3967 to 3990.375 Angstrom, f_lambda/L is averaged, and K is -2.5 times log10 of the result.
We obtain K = 0.23 mag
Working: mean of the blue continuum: 33.4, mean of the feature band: 31.5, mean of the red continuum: 42.6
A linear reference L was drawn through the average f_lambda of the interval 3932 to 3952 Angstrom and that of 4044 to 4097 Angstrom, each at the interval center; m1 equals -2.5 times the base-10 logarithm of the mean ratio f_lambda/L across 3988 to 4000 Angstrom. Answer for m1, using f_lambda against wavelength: -0.20 mag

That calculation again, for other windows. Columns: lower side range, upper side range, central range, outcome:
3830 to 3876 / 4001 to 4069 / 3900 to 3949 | 0.09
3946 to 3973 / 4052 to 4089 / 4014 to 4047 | -0.13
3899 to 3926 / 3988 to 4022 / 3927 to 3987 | 0.30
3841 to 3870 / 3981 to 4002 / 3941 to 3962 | 0.12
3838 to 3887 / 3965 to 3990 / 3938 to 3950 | -0.11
